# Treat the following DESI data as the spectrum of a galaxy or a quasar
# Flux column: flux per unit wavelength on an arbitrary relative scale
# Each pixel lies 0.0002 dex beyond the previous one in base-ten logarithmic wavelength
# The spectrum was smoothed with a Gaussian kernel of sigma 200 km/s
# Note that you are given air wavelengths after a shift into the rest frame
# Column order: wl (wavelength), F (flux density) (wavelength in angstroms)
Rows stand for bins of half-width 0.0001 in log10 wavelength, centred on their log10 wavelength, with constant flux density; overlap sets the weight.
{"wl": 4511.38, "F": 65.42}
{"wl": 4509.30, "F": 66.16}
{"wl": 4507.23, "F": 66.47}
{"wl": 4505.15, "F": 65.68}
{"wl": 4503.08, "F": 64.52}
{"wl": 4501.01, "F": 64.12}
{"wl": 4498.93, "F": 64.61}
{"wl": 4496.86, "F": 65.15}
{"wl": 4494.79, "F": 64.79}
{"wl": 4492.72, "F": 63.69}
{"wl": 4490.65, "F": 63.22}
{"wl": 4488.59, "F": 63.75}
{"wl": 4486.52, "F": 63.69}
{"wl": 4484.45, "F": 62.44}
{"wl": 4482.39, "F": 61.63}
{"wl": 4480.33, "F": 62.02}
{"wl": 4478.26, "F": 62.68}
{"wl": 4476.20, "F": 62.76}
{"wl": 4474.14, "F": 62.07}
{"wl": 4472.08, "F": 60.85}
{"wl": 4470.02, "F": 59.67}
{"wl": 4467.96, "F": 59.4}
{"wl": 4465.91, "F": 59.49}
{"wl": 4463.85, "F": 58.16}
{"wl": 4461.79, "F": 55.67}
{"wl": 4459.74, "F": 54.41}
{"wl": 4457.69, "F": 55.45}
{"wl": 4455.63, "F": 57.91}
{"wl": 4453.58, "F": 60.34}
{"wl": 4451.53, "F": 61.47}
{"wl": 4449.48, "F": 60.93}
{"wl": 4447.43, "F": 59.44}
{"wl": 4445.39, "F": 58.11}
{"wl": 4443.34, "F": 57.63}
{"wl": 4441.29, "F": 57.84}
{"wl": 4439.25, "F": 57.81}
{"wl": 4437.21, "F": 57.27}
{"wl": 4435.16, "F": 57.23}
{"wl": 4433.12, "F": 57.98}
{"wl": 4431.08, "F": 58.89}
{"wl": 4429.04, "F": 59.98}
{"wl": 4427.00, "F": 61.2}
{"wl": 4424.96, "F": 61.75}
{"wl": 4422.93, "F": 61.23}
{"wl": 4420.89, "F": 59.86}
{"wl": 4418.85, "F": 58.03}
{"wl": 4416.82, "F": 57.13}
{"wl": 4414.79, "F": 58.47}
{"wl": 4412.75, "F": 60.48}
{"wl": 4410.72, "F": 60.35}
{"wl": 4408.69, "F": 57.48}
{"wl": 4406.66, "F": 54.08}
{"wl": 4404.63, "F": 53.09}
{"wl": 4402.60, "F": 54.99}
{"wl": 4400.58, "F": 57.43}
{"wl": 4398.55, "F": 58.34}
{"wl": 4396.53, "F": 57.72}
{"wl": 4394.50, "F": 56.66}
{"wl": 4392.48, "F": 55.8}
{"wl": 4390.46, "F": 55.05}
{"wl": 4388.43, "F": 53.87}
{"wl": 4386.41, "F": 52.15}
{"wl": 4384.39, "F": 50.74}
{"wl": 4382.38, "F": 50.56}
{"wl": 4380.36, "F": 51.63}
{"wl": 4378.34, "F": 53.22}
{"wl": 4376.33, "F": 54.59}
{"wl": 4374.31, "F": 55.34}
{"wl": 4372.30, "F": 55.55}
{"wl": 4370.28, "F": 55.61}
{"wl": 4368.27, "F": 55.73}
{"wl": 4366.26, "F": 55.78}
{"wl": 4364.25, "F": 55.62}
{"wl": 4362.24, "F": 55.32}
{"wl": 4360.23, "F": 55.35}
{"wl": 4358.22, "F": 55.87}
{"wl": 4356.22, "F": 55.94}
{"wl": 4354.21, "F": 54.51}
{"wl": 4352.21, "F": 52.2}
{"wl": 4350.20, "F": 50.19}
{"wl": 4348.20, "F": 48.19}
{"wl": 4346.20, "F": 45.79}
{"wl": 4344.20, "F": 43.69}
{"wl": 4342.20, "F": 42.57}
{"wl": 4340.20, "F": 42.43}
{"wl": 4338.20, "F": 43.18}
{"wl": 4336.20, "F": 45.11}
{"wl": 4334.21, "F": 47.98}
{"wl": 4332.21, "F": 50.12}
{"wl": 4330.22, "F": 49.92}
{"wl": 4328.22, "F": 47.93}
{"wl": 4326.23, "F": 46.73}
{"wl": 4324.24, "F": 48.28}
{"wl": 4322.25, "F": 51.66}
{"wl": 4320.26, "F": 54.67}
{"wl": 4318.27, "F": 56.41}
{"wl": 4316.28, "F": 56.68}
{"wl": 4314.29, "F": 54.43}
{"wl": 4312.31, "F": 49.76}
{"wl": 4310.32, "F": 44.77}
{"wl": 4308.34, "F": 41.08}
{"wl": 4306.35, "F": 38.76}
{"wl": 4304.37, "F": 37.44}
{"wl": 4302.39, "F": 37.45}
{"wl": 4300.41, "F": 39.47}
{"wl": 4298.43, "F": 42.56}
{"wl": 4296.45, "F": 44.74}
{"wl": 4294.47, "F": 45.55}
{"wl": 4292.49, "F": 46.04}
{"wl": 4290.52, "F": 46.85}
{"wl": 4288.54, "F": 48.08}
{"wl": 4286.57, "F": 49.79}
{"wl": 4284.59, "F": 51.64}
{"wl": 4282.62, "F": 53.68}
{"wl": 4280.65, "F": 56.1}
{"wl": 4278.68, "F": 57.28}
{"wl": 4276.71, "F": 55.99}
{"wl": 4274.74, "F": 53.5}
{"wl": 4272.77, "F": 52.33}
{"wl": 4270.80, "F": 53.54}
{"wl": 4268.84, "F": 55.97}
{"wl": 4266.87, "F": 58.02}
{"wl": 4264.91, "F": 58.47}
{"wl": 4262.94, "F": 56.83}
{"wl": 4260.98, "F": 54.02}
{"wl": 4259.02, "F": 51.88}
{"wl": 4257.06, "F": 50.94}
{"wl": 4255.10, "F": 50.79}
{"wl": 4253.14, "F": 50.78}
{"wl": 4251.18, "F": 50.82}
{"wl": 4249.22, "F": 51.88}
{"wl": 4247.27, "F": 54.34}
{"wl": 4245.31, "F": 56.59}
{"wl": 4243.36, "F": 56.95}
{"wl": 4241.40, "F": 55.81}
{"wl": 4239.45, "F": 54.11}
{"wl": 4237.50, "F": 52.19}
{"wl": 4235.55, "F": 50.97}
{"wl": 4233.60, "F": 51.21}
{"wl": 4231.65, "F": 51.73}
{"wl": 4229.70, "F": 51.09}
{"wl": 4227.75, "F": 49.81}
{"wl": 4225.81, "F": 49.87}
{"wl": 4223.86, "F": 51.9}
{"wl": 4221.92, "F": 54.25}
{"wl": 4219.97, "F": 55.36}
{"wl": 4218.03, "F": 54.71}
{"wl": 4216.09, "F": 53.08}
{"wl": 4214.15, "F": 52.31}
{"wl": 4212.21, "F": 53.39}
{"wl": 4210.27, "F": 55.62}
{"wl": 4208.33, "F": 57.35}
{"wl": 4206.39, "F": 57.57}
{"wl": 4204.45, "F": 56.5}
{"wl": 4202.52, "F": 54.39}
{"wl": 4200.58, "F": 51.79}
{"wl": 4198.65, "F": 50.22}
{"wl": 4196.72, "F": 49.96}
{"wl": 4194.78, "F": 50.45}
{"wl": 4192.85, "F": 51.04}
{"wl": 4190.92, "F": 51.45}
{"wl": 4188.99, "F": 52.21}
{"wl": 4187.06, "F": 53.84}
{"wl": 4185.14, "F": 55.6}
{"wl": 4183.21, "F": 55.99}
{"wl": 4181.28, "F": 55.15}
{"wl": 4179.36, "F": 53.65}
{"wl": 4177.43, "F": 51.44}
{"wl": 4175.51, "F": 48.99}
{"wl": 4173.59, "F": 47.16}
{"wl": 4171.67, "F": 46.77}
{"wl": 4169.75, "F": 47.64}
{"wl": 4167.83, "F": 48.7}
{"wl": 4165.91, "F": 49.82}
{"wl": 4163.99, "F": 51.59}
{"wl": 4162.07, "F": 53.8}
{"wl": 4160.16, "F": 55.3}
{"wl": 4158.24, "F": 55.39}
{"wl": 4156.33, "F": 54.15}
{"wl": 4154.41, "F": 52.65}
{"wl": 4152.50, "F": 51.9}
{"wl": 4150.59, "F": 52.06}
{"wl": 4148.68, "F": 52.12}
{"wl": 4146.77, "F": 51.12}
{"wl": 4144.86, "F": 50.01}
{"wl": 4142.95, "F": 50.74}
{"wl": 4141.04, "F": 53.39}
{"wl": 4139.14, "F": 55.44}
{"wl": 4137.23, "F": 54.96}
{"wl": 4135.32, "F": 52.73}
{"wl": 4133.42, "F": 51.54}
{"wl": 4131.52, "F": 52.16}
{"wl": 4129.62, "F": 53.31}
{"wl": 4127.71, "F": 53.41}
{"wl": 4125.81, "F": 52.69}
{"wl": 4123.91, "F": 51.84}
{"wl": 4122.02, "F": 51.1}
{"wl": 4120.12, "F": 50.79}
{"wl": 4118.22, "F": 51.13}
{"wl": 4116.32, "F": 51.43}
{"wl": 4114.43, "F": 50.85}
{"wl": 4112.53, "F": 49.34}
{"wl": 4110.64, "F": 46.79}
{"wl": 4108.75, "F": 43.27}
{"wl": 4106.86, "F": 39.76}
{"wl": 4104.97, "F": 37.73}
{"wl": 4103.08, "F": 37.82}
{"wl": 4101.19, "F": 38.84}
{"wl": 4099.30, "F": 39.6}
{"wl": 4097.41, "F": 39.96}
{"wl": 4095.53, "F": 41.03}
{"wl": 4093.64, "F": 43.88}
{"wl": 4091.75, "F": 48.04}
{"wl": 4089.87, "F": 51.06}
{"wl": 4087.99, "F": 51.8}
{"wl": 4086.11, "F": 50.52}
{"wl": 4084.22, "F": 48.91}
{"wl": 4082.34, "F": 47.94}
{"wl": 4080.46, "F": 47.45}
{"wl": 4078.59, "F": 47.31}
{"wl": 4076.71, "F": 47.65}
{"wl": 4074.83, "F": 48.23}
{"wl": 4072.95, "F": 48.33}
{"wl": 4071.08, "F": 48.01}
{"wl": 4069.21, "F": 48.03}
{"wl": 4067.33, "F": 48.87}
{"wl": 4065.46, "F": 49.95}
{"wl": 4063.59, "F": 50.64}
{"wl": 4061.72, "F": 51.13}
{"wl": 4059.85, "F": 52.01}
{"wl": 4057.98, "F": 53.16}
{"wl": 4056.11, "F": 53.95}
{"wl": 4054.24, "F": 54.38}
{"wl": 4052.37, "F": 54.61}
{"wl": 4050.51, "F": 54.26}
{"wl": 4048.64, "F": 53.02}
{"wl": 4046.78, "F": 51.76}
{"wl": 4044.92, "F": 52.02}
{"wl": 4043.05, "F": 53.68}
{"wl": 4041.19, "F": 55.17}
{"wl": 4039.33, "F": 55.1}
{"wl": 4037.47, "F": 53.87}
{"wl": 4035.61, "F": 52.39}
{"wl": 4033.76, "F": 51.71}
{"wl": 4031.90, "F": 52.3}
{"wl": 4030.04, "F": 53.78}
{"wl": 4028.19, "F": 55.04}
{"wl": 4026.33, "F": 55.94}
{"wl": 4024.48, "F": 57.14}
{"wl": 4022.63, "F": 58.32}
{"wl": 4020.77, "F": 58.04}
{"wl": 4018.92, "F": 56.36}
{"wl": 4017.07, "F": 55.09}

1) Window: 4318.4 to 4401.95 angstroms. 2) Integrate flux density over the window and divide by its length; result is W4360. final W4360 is 52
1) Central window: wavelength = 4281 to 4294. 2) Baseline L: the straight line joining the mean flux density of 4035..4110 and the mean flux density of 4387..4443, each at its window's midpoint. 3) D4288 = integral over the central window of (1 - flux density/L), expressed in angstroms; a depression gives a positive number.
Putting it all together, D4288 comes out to 1.1 angstroms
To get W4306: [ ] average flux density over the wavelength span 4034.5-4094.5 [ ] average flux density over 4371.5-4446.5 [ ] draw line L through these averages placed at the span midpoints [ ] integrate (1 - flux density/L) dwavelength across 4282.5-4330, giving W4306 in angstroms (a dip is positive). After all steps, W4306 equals 6.7 angstroms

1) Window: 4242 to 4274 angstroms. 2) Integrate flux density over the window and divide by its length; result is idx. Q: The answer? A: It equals 54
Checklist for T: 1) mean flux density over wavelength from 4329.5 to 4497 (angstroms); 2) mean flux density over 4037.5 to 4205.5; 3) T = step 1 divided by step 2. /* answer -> 1.12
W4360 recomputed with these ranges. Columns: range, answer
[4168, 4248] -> 52.8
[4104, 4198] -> 51.1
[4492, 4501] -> 64.5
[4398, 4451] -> 58.4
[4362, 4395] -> 54.2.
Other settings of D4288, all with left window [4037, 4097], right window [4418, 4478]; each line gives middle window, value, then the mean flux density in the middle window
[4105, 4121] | 1.28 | 47.3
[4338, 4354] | 2.87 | 46.6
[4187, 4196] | 0.28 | 51.5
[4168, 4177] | 0.82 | 48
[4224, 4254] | 0.98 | 52.5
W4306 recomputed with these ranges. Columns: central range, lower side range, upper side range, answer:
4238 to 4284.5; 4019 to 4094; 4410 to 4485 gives 1.2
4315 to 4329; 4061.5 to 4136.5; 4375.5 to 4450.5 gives 0.6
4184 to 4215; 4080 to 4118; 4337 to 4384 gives -3.6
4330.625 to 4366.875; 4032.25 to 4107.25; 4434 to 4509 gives 4.7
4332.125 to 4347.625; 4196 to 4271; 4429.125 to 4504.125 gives 3.2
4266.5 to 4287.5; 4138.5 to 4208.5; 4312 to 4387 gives -1.0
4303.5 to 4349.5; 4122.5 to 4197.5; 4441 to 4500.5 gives 7.6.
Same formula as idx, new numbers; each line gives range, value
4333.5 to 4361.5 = 48.9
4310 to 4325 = 52.5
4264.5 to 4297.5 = 52.1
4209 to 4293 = 53.1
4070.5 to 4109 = 45.1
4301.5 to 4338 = 47.7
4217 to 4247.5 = 53.2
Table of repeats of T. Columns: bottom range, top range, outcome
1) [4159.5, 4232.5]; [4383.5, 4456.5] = 1.10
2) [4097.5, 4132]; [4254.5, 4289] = 1.15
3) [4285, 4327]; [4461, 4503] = 1.33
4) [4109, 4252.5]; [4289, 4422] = 0.98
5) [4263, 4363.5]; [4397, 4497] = 1.20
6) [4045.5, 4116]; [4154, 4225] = 1.10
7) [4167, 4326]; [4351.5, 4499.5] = 1.13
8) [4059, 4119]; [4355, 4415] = 1.18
